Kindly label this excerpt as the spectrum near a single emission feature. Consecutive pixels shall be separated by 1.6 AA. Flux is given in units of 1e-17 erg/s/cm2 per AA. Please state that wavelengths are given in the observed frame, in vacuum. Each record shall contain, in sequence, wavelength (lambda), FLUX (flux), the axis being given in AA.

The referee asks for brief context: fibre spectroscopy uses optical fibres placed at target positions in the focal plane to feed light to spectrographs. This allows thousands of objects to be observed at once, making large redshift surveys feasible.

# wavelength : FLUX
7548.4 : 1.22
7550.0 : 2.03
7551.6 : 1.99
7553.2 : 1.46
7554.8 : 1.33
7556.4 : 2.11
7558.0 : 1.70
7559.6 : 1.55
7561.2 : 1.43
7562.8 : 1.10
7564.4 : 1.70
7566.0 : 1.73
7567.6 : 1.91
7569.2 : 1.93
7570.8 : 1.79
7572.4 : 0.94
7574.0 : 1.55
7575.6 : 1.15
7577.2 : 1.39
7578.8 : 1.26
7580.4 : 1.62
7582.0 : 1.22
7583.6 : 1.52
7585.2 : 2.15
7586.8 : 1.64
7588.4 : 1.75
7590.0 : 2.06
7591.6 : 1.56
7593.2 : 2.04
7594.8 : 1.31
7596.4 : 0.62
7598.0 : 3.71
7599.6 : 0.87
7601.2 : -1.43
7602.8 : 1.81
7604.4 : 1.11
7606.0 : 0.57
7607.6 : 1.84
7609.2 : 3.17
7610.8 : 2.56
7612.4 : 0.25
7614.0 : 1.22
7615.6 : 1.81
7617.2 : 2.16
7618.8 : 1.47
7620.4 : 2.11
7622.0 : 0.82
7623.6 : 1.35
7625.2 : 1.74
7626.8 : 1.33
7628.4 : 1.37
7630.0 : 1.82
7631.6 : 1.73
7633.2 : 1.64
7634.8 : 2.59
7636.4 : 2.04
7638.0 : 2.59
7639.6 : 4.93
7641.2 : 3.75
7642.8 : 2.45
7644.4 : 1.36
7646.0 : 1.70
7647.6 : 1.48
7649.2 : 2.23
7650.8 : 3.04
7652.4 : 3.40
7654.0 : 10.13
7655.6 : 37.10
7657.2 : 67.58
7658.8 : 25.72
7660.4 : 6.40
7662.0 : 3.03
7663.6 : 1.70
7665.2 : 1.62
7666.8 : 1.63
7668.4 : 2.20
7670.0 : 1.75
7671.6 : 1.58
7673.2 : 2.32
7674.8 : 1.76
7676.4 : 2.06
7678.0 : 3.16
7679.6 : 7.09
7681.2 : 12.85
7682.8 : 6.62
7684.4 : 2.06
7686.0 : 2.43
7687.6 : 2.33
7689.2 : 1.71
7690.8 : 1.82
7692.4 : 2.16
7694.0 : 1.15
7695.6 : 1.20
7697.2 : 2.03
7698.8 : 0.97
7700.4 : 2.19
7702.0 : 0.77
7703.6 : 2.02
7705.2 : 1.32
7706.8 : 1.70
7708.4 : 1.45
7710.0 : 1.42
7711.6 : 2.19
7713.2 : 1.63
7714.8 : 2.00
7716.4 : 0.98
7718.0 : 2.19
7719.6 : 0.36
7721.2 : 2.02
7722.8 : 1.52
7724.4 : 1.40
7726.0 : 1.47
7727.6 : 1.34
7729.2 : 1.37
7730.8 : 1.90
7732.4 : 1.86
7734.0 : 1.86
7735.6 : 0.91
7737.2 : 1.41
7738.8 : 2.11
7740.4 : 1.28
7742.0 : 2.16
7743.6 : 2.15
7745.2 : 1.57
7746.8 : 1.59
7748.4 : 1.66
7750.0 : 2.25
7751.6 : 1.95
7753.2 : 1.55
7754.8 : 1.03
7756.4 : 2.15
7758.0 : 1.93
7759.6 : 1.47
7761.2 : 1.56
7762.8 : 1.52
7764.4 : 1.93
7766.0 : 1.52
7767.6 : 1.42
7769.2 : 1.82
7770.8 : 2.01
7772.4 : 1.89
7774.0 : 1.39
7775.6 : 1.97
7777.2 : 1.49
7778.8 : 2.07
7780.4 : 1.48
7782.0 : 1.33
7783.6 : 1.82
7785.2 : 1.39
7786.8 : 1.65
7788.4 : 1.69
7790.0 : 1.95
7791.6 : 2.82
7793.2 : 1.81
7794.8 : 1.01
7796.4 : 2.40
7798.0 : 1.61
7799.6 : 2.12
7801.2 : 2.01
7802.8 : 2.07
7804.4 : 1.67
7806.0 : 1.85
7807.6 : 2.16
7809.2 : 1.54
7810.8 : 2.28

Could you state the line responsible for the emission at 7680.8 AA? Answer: [N II] 6583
